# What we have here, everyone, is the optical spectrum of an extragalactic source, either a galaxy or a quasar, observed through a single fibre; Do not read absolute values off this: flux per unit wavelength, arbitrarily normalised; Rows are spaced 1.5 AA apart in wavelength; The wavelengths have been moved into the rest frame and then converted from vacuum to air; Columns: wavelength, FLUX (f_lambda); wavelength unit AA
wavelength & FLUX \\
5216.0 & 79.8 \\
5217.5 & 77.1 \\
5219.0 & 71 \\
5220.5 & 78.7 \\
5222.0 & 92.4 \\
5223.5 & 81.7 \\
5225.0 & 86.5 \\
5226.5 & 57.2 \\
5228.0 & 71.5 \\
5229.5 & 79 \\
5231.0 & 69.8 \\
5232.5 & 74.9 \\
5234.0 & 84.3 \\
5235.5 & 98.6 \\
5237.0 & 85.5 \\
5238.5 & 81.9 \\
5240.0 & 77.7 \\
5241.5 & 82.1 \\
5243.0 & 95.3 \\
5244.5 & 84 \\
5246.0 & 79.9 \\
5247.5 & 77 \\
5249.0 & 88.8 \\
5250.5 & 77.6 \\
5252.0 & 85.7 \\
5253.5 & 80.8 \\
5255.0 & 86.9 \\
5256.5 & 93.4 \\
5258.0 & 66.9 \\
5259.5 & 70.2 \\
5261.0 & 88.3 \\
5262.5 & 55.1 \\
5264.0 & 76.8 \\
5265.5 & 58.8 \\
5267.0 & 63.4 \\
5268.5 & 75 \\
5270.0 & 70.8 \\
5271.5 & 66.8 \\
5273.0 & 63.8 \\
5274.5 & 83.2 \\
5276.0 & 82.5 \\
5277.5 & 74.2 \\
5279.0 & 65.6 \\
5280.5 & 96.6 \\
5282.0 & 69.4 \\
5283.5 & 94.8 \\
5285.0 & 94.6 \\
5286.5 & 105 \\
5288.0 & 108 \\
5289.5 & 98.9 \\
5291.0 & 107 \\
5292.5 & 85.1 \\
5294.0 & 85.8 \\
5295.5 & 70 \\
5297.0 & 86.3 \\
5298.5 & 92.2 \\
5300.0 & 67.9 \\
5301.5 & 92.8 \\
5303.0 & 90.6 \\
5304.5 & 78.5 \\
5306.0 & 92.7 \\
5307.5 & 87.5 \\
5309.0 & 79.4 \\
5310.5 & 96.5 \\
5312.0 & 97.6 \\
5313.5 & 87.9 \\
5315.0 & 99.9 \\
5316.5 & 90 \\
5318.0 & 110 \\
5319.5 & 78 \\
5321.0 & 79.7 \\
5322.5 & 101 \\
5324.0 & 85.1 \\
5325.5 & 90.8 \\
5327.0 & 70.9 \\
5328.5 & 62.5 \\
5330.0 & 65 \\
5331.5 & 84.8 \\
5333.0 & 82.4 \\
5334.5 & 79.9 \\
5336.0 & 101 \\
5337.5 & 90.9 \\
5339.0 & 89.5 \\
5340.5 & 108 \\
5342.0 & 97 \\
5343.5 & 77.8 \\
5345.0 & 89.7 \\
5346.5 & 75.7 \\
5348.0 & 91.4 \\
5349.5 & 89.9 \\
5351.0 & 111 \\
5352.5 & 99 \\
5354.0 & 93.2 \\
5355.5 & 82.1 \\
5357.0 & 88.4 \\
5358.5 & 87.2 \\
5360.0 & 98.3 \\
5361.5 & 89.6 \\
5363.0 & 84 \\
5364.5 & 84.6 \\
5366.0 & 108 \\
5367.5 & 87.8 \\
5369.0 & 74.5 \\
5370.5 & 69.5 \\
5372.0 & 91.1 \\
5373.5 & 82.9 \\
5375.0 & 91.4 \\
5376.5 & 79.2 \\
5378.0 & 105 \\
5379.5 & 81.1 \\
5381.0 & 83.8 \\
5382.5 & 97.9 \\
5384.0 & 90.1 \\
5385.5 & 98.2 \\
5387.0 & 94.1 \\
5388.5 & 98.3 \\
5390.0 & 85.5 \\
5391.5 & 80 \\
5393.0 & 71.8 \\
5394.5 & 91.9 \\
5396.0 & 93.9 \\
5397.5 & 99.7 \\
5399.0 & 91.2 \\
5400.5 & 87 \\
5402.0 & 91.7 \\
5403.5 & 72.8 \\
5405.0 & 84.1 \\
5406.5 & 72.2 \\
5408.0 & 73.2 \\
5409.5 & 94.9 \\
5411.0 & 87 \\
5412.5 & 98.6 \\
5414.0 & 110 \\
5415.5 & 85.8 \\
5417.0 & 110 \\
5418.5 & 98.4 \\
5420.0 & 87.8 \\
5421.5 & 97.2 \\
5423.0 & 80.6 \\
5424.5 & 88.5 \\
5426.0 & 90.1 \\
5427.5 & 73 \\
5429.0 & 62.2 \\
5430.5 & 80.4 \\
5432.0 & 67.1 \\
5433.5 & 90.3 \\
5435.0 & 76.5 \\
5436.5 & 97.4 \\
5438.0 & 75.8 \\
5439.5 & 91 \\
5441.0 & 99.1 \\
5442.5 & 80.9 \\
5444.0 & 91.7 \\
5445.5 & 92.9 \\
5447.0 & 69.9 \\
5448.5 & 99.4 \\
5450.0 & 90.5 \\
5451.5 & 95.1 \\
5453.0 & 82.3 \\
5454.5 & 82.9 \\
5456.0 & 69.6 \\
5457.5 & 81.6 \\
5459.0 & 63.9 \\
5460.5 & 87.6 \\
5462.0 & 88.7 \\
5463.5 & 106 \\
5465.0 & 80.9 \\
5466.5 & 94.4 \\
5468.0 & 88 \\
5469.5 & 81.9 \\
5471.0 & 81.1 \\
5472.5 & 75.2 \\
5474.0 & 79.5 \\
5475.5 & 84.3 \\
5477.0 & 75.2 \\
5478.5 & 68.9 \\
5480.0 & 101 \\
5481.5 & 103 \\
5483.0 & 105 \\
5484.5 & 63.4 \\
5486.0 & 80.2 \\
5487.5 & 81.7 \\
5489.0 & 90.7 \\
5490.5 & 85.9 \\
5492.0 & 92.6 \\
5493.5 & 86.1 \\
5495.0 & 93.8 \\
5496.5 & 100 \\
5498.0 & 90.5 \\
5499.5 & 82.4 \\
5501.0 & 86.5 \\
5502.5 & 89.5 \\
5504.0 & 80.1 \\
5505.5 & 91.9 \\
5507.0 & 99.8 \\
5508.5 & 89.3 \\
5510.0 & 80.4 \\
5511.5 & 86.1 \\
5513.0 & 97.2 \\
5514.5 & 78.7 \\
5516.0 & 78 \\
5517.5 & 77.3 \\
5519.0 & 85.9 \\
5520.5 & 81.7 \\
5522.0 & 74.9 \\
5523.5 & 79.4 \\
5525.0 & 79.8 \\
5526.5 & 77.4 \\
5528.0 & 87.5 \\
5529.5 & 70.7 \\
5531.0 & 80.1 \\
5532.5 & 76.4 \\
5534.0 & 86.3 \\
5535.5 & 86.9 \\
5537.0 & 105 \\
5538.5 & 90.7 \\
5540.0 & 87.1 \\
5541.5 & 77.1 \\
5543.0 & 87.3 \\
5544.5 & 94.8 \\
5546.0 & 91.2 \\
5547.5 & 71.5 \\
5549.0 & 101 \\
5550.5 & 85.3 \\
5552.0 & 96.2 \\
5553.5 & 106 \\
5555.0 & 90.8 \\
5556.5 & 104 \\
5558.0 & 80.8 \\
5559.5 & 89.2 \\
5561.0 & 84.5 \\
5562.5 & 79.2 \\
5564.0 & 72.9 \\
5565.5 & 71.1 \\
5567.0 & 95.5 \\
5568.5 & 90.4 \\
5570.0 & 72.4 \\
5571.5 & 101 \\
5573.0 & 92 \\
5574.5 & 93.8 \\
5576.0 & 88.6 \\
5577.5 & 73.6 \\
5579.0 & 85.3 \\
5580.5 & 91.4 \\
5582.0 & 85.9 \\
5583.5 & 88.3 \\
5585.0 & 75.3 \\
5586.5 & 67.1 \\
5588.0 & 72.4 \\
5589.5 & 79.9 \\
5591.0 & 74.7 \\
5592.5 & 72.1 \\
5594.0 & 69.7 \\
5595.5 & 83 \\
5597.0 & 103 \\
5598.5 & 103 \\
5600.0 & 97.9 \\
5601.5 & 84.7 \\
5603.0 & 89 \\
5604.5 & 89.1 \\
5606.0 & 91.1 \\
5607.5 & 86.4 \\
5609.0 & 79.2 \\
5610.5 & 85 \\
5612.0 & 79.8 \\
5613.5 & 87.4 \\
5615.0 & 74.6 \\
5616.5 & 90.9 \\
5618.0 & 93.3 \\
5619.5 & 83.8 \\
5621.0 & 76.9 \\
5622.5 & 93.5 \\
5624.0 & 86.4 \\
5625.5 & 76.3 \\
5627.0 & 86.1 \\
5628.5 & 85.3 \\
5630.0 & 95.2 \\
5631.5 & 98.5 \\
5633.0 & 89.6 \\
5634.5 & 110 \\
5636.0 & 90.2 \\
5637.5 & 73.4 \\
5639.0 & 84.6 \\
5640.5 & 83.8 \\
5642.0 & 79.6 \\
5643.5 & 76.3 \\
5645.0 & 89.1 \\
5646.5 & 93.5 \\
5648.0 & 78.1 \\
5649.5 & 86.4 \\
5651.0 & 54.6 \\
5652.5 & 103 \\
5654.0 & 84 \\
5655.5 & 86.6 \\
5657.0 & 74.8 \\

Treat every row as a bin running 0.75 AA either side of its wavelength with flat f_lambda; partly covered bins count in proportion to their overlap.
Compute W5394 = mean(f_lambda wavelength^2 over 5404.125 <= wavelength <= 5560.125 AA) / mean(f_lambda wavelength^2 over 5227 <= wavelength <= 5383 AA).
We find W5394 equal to 1.08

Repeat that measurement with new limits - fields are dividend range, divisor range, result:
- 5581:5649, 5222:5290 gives 1.21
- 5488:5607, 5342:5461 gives 1.04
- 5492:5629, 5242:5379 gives 1.10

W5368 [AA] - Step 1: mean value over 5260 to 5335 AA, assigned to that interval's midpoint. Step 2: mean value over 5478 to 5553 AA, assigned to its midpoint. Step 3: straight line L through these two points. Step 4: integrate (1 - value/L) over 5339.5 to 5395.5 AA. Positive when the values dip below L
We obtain -3.4 AA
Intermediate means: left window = 83.4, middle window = 89.5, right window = 86.4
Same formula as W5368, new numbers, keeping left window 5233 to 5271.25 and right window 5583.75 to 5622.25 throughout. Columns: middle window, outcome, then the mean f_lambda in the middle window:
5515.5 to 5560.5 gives -1.7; 86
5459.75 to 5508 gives -3.0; 87.4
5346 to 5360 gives -1.9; 91.5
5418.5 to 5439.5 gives -0.4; 83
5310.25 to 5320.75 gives -1.8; 93.5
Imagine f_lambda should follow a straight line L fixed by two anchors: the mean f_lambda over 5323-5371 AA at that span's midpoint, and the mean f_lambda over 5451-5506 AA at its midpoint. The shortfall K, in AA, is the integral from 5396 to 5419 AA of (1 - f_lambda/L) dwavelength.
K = -1.0 AA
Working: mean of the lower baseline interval 87.3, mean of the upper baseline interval 85.6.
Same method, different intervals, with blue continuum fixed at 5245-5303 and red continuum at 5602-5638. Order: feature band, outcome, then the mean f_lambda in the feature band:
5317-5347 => -1.38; 86.1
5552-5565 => -0.36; 88.5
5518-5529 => 0.64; 80.6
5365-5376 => -0.43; 86.2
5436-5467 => -0.83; 86.6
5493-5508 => -0.87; 90.1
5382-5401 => -1.68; 90.7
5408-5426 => -2.06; 93.4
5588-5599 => 0.55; 82.4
